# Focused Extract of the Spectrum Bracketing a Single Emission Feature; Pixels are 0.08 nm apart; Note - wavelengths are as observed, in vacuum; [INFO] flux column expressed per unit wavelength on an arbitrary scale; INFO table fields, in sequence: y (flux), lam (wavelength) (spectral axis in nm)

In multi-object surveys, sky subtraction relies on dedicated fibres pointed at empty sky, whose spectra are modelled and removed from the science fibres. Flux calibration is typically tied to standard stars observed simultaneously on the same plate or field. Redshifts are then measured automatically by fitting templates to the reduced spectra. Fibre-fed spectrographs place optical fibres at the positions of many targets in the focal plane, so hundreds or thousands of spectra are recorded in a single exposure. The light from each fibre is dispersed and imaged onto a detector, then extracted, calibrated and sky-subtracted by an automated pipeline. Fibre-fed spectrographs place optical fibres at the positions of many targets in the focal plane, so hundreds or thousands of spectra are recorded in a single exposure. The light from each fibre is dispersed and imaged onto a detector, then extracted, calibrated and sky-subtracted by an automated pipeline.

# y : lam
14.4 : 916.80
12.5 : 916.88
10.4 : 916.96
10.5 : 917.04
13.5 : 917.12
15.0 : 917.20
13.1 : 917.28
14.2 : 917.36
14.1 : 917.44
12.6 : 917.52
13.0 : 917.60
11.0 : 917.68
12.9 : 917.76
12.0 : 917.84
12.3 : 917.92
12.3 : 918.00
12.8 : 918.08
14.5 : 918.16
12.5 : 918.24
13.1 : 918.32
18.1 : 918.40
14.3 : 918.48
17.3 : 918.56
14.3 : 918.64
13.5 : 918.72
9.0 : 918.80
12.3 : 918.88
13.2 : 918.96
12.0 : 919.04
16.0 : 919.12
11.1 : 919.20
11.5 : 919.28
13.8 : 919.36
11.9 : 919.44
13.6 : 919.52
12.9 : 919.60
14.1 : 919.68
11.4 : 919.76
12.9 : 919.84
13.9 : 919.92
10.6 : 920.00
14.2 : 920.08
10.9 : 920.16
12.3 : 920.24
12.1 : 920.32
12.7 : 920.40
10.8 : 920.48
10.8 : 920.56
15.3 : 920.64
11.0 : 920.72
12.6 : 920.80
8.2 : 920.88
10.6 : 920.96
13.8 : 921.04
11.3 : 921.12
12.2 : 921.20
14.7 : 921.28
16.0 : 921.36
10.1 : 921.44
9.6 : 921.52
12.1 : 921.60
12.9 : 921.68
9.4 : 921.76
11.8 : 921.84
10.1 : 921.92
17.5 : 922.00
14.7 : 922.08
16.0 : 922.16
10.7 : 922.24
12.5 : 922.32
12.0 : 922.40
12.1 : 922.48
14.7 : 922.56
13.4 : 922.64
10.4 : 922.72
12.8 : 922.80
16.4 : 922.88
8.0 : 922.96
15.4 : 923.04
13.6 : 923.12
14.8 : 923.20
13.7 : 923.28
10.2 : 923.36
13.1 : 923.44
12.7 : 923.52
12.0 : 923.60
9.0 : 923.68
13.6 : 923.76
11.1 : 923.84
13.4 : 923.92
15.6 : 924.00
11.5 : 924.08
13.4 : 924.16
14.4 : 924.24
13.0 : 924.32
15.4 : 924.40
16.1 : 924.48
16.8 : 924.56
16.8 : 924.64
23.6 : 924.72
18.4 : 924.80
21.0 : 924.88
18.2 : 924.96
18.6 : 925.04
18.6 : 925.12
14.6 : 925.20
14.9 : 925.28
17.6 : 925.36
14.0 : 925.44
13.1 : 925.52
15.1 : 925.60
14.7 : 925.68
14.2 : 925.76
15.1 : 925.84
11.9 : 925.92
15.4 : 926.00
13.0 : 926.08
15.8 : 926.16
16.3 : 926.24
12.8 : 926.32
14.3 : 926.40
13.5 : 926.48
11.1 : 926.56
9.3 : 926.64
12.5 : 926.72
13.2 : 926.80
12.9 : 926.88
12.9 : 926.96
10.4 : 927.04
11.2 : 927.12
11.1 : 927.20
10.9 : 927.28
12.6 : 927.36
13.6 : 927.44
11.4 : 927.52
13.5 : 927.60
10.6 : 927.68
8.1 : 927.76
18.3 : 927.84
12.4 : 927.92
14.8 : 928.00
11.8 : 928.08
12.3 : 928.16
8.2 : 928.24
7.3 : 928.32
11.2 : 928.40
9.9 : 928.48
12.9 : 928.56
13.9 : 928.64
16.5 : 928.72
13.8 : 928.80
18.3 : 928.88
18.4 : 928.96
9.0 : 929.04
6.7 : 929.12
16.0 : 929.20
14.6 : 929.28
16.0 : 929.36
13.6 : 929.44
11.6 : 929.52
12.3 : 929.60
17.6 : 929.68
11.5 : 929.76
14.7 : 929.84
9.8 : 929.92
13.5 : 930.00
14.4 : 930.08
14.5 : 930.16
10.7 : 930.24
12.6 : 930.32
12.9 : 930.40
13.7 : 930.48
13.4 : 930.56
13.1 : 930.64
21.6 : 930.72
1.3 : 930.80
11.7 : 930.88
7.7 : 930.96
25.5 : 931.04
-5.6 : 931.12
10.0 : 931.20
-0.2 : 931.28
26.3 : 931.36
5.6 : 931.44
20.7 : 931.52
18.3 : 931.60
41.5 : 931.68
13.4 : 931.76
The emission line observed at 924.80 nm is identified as [O III]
